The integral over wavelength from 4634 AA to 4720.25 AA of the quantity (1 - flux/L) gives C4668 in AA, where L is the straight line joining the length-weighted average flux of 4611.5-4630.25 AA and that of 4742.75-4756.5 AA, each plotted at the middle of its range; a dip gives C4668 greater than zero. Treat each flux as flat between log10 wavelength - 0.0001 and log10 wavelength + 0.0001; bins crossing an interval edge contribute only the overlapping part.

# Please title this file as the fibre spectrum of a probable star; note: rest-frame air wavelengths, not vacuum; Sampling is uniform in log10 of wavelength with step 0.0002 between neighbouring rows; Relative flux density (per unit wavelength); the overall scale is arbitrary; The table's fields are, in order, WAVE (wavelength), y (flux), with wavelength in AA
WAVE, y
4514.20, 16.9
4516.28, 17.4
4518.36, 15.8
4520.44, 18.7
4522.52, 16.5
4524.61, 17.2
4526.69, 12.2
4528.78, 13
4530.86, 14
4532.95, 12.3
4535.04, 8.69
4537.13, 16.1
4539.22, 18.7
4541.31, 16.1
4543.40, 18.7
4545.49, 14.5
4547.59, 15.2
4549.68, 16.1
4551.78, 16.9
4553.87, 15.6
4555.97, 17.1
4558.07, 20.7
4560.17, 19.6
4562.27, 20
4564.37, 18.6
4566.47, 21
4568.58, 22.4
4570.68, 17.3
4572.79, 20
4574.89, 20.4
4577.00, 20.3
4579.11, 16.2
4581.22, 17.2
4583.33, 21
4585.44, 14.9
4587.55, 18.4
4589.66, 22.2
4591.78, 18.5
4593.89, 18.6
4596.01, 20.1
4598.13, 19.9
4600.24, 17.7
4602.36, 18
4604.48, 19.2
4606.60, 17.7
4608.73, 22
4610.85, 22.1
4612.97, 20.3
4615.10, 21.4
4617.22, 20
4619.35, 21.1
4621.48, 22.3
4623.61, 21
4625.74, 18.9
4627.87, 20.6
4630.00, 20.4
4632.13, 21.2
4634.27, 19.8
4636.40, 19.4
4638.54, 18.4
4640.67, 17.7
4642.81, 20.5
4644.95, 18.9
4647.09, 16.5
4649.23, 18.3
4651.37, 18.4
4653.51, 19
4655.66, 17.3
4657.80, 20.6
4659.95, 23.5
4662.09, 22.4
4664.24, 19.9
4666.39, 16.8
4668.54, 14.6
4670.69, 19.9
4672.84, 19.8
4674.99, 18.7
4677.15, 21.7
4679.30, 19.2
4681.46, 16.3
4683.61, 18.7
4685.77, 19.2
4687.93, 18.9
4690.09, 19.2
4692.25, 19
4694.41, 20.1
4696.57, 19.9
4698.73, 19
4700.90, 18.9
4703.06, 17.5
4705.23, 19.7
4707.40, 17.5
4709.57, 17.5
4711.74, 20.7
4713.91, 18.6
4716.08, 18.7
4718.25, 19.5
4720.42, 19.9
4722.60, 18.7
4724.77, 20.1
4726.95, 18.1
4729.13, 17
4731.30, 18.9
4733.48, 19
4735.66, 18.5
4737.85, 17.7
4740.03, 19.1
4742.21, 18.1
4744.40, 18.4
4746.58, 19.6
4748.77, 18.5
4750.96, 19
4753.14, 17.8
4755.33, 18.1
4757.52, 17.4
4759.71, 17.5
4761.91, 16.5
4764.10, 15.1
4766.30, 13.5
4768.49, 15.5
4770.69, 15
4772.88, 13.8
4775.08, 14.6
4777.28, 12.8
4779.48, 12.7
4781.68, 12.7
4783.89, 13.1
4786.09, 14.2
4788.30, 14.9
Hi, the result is 3.3 AA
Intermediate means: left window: 20.7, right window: 18.5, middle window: 19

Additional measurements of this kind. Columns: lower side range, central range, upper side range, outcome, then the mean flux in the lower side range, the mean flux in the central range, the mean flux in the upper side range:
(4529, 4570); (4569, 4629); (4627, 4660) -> -4.7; 16.9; 19.6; 19.3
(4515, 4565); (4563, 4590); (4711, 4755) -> -4.0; 16.2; 19.2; 18.8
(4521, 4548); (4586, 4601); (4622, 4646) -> -1.2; 14.9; 19.2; 19.8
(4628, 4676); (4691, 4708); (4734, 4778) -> -0.8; 19.2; 19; 16.9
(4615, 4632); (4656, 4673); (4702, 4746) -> 0.3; 20.7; 19.6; 18.7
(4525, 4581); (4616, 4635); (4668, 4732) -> -2.8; 17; 20.6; 18.9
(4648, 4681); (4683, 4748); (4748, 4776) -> -4.2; 19.3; 18.9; 16.3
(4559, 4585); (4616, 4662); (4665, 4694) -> -2.0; 19.4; 19.8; 18.7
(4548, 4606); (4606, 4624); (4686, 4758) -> -2.1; 18.8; 20.9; 18.8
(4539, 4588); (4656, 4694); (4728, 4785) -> -4.5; 18.2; 19.3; 16.5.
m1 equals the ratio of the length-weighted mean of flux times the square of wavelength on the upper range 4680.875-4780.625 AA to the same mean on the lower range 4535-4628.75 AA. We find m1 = 1.0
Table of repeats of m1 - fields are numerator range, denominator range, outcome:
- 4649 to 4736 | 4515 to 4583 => 1.18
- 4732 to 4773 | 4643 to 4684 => 0.95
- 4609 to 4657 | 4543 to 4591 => 1.10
